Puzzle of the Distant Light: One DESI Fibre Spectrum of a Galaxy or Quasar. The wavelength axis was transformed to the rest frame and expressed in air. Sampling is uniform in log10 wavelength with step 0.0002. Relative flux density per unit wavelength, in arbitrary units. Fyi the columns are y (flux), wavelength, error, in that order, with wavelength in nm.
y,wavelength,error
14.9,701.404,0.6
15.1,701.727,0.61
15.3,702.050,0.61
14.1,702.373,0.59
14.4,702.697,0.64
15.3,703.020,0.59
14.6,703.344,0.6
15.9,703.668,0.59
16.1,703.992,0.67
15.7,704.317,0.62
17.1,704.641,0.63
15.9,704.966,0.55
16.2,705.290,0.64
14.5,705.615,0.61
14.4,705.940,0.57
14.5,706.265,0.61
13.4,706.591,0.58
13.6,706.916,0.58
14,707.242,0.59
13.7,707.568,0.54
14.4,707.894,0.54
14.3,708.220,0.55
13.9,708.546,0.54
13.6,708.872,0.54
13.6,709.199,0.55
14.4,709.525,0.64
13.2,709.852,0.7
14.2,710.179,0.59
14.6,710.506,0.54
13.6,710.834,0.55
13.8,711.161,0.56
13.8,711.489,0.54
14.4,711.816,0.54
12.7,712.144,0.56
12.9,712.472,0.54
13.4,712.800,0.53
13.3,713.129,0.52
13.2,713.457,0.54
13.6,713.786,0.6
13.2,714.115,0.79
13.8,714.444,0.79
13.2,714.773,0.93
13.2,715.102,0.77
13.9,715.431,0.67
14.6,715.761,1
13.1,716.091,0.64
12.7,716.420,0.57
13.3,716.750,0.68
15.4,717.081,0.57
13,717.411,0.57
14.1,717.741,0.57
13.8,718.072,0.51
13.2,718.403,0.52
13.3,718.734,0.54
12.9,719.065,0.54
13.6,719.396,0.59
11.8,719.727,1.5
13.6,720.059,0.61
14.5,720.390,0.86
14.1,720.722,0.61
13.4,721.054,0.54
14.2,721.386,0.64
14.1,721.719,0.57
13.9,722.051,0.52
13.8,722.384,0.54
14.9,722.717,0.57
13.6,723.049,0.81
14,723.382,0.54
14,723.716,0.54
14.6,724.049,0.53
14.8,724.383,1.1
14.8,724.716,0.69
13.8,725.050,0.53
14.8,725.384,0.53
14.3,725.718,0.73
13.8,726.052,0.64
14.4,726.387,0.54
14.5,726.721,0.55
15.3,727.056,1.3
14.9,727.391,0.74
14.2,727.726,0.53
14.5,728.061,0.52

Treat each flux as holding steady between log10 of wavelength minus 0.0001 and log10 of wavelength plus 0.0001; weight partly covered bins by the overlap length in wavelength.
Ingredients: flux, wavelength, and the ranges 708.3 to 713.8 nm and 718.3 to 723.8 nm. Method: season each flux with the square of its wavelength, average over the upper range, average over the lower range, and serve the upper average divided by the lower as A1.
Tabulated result 1.03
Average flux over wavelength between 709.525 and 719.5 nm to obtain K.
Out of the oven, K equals 13.6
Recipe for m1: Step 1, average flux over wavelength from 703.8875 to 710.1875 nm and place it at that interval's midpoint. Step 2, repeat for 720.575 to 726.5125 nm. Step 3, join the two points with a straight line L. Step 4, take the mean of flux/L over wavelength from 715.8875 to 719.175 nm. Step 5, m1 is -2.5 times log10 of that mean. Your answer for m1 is 0.06 mag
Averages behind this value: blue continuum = 14.5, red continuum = 14.2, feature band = 13.5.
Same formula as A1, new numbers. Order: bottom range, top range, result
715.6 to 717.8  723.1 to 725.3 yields 1.06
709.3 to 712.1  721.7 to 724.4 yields 1.05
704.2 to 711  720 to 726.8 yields 1.03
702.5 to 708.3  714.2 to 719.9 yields 0.93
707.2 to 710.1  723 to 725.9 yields 1.08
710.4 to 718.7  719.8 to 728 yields 1.08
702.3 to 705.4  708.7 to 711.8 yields 0.91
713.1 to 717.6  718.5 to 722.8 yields 1.02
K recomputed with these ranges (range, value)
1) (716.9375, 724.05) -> 13.8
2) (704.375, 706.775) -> 15.2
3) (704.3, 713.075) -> 14.2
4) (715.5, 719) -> 13.6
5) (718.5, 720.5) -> 13.3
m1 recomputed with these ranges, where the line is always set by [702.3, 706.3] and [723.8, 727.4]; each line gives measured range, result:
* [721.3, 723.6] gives 0.04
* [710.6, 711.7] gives 0.09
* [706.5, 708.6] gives 0.10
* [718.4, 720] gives 0.14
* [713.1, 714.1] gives 0.13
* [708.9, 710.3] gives 0.10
